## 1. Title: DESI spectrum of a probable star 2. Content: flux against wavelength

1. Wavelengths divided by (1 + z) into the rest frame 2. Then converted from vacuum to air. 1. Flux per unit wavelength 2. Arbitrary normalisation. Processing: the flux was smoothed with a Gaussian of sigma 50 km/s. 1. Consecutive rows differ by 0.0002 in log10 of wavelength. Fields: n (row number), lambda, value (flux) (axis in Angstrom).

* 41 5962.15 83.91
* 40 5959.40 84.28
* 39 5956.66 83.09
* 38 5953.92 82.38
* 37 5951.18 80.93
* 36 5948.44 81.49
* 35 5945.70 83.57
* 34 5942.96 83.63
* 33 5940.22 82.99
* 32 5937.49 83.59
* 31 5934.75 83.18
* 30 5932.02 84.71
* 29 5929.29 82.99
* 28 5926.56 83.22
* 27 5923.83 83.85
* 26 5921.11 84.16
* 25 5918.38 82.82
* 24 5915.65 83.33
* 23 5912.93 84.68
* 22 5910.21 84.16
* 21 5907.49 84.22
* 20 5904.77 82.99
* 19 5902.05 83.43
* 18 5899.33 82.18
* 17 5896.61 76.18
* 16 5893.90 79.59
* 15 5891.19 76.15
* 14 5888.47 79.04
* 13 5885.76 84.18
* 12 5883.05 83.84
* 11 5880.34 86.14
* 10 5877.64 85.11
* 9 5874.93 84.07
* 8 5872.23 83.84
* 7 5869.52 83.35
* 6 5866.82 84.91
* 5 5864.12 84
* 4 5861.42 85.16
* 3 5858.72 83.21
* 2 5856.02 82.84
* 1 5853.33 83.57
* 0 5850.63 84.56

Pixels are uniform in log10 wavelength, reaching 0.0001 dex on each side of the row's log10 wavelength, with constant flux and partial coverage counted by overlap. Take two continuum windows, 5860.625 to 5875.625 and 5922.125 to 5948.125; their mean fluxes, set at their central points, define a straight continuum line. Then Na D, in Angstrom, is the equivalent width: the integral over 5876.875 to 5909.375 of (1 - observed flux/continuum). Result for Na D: 0.8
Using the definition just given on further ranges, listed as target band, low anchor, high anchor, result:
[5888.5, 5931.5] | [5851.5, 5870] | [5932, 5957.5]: 0.55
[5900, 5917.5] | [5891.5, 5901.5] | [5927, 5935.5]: -0.62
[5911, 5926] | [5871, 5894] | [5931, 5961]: -0.16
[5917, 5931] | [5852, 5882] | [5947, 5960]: -0.07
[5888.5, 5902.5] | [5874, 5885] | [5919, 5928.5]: 0.86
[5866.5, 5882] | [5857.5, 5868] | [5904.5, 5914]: -0.05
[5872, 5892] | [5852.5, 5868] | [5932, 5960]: 0.19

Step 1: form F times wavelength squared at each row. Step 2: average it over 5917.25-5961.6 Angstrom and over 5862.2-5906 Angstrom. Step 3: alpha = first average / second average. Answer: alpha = 1.0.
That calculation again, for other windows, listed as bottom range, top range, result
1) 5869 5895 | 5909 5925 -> 1.03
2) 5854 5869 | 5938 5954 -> 1.01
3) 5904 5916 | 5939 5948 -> 1.00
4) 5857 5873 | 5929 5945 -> 1.02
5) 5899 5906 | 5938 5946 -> 1.02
